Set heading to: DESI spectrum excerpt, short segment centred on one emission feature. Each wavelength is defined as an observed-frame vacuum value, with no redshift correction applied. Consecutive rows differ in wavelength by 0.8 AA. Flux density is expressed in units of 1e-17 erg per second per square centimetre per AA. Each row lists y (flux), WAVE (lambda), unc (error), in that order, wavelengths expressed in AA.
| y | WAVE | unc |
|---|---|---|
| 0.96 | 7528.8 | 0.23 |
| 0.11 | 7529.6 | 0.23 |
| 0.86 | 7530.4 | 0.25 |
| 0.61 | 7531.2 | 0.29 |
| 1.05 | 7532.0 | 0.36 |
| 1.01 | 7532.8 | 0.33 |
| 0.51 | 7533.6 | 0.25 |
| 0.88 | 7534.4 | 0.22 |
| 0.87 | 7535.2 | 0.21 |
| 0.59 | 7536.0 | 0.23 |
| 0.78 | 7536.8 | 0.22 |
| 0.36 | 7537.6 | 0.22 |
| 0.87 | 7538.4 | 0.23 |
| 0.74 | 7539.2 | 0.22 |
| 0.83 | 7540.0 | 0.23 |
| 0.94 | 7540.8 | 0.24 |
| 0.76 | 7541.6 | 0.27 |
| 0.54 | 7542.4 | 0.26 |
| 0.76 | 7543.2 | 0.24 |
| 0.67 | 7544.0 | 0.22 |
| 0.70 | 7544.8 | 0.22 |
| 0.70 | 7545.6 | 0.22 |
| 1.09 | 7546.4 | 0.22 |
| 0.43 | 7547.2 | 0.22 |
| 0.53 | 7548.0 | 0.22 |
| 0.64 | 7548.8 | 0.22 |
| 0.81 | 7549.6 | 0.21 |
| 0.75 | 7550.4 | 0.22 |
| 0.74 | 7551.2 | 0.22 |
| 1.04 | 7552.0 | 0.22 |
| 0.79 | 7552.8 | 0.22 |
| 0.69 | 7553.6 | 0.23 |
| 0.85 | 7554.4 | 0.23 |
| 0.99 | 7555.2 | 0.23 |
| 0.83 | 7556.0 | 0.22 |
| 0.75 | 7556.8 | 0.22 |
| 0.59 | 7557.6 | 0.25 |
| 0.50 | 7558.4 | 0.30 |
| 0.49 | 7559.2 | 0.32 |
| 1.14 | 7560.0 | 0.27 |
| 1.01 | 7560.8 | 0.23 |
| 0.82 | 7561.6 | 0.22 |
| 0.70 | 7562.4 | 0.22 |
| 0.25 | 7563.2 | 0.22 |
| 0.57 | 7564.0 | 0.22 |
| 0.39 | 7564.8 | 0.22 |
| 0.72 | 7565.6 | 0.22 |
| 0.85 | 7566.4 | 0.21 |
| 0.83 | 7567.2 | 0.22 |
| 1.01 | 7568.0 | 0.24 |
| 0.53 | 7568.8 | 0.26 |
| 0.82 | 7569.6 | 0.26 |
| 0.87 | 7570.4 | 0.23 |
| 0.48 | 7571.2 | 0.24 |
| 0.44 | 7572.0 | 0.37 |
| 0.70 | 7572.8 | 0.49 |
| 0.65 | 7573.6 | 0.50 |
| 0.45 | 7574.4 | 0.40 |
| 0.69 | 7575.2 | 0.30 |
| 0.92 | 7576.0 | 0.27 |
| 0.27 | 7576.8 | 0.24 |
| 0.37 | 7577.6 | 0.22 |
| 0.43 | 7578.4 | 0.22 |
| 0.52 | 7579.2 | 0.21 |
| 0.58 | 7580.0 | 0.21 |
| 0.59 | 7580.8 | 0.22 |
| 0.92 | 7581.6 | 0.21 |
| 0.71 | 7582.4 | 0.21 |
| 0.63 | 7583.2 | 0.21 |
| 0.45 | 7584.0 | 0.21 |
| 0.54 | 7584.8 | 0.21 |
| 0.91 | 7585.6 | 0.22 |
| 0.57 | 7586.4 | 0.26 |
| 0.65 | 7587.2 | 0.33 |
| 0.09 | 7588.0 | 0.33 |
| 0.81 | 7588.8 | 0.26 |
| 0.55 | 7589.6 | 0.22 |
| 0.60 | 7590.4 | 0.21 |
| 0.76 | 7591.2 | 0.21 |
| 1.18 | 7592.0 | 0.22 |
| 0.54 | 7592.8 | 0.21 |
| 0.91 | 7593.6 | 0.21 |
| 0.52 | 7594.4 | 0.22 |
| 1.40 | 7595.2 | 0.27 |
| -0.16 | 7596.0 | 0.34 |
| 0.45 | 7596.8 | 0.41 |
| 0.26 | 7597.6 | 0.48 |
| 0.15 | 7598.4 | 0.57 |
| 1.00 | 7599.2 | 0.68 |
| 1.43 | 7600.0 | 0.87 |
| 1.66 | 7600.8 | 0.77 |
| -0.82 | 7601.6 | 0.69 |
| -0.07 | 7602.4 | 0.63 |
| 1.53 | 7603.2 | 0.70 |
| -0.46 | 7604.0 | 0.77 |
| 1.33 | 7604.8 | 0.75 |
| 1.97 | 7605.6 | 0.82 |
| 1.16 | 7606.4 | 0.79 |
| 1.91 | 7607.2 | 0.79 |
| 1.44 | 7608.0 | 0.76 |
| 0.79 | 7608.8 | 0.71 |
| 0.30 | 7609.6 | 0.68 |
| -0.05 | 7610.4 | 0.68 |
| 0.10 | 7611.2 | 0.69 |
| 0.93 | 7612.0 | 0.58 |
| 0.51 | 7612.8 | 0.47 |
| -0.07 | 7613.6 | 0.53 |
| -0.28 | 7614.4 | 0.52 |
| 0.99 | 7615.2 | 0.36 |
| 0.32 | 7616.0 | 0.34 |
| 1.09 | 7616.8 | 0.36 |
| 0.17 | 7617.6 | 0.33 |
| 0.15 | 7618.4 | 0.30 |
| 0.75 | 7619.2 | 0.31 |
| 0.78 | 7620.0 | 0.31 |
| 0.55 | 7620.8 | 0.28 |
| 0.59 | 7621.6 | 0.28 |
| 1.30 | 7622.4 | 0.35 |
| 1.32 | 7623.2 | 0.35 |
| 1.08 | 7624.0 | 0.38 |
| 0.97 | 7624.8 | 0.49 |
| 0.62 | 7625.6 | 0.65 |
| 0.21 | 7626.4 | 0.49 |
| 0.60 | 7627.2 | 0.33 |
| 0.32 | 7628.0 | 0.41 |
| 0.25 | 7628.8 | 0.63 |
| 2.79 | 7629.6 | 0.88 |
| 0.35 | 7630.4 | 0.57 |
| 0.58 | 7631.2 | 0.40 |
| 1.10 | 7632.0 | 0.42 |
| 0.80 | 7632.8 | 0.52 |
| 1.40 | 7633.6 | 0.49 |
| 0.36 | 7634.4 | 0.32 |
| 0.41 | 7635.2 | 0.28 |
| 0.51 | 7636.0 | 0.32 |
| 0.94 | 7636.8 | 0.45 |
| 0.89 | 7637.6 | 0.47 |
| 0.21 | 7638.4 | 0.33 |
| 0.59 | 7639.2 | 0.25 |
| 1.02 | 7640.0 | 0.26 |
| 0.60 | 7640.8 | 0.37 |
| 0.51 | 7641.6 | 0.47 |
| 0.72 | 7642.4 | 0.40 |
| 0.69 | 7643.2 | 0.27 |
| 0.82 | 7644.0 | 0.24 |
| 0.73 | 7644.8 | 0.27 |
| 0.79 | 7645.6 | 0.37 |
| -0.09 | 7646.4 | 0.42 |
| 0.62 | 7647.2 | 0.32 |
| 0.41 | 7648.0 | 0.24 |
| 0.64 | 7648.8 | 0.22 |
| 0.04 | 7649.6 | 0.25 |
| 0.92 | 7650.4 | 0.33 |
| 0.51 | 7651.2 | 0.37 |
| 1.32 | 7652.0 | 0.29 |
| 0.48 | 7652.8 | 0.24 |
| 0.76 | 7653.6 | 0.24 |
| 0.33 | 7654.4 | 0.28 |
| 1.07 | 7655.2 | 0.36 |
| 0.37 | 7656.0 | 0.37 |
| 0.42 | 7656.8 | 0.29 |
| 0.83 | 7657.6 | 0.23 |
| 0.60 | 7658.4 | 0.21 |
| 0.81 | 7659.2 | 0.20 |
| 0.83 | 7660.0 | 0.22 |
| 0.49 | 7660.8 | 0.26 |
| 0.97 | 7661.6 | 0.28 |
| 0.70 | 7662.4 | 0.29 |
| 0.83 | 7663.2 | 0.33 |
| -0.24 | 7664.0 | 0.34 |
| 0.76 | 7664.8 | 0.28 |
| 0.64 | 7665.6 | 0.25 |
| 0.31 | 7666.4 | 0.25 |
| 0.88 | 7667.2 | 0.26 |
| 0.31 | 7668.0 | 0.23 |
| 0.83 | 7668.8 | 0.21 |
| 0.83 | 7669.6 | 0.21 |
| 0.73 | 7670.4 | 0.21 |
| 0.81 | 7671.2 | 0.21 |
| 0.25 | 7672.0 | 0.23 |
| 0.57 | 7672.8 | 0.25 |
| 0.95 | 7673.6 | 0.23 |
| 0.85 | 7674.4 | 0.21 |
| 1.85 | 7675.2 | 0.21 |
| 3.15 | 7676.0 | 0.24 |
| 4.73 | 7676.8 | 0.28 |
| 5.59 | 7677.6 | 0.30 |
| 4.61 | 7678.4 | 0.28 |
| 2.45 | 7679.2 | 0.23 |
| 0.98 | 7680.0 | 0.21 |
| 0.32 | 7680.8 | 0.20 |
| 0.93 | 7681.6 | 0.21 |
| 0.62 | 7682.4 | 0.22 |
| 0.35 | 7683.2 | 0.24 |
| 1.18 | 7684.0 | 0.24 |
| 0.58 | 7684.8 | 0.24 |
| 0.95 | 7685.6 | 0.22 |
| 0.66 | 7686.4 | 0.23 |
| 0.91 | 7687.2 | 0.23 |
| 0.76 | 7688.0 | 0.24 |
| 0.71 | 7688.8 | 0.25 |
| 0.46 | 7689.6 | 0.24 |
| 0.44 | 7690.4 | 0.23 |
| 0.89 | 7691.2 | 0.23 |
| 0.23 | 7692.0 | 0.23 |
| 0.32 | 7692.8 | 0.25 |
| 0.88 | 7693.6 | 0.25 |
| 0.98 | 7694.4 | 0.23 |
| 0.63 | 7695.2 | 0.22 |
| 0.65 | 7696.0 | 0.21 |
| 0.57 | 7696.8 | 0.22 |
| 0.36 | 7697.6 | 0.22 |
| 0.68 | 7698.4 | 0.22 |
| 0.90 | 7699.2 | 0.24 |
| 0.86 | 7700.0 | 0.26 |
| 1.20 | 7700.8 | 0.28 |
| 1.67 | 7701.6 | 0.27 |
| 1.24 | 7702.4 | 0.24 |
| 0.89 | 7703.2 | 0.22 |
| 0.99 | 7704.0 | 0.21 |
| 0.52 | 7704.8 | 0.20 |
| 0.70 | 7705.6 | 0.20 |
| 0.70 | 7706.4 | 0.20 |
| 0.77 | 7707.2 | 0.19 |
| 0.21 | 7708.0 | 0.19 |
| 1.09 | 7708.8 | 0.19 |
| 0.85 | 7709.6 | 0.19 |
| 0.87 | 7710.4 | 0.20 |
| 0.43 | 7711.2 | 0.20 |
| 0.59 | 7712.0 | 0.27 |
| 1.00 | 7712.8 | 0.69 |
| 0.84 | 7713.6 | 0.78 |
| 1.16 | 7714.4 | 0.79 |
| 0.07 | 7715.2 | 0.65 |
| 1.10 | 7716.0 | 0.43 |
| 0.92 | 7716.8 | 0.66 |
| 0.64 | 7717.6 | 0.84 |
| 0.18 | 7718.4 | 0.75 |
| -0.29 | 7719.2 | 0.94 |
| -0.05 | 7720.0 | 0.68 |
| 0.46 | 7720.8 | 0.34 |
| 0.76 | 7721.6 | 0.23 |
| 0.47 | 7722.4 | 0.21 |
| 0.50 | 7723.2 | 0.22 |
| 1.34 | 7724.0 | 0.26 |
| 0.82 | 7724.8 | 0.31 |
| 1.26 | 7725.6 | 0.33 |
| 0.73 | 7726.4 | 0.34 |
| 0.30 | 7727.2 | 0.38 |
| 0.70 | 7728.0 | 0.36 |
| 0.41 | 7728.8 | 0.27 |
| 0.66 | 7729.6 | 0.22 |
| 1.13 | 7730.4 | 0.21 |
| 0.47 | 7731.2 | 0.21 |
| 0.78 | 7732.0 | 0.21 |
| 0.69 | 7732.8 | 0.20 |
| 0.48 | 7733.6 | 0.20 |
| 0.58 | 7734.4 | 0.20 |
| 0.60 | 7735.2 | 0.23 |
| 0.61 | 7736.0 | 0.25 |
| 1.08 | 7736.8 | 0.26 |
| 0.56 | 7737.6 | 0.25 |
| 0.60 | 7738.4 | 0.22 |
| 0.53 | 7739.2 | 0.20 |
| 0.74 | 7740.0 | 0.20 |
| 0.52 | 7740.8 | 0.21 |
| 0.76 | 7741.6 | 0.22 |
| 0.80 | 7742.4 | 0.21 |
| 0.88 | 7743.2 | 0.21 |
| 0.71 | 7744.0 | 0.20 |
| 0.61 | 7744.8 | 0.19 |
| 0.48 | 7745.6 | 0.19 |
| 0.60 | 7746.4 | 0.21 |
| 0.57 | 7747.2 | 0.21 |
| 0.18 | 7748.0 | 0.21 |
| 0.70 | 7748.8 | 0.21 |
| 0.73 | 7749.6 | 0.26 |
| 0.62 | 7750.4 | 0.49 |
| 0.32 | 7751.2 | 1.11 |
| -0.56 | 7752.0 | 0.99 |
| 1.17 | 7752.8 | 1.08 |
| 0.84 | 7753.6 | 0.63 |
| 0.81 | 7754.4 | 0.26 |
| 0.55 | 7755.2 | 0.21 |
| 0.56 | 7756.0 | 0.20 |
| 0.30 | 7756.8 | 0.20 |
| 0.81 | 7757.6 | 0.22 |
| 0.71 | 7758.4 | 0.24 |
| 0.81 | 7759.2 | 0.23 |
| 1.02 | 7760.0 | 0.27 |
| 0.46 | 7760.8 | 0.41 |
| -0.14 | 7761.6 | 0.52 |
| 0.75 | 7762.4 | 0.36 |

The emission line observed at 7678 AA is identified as H-alpha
